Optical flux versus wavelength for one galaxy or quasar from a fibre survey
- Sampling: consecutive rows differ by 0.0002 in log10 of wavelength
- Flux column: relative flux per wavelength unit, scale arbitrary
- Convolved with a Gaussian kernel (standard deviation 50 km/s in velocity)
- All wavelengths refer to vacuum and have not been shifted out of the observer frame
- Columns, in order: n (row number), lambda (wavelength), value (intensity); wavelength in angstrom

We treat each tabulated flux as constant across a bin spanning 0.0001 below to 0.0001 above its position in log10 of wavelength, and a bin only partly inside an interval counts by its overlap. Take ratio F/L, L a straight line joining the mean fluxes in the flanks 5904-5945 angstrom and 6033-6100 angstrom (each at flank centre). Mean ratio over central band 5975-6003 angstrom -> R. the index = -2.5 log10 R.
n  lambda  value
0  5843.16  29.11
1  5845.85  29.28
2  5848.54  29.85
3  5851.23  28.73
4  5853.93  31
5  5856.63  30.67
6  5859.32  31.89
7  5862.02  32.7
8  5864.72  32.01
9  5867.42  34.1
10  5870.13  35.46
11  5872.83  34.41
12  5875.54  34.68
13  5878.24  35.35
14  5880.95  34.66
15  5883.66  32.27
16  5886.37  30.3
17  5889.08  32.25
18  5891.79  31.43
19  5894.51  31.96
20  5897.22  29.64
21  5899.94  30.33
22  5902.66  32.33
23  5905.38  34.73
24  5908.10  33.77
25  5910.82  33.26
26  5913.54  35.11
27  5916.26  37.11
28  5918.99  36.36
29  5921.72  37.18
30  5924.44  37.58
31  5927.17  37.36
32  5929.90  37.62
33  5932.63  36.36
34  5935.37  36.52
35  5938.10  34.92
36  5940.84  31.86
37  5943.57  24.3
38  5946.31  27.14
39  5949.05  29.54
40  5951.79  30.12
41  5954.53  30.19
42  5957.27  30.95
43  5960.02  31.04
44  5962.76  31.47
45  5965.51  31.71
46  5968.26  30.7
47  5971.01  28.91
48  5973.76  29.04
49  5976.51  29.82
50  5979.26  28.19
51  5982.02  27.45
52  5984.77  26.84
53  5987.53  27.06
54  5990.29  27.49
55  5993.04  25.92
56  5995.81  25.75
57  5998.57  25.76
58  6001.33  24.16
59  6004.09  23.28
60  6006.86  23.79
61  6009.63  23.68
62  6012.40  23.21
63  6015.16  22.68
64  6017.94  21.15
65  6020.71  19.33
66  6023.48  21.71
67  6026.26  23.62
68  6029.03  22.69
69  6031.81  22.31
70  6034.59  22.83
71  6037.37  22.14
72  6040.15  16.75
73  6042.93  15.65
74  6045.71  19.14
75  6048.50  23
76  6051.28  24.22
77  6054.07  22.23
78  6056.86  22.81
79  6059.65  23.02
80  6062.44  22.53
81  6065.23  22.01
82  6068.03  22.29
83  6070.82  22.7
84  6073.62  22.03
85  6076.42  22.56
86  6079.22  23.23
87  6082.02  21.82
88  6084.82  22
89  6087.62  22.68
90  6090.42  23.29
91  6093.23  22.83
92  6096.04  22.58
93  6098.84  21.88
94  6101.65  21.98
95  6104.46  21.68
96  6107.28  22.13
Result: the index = 0.086 mag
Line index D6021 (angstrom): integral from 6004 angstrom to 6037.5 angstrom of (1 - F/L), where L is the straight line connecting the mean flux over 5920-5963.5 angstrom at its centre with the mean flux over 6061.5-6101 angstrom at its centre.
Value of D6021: 5.5 angstrom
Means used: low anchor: 32.8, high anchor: 22.5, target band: 22.5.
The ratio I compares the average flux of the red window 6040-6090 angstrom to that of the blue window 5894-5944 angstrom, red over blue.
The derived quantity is 0.6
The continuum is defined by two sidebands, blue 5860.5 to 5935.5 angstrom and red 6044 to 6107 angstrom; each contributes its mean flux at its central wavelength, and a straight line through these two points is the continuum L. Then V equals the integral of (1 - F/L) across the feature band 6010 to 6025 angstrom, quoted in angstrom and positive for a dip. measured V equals 2.5 angstrom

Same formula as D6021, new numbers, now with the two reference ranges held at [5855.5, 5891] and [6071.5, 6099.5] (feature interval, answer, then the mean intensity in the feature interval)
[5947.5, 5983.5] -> -1.76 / 29.9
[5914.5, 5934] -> -4.12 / 37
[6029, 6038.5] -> 1.00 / 22.5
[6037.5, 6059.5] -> 3.21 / 20.8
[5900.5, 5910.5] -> -0.57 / 33.3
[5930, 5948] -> -1.41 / 32.2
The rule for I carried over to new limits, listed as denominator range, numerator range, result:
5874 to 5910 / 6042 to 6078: 0.67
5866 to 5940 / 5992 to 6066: 0.65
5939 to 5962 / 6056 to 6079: 0.76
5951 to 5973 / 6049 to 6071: 0.74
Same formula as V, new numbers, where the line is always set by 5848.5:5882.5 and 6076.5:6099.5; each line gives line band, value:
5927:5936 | -2.2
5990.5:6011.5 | 1.5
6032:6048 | 3.3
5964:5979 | -1.1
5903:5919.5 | -2.2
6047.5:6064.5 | 0.8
